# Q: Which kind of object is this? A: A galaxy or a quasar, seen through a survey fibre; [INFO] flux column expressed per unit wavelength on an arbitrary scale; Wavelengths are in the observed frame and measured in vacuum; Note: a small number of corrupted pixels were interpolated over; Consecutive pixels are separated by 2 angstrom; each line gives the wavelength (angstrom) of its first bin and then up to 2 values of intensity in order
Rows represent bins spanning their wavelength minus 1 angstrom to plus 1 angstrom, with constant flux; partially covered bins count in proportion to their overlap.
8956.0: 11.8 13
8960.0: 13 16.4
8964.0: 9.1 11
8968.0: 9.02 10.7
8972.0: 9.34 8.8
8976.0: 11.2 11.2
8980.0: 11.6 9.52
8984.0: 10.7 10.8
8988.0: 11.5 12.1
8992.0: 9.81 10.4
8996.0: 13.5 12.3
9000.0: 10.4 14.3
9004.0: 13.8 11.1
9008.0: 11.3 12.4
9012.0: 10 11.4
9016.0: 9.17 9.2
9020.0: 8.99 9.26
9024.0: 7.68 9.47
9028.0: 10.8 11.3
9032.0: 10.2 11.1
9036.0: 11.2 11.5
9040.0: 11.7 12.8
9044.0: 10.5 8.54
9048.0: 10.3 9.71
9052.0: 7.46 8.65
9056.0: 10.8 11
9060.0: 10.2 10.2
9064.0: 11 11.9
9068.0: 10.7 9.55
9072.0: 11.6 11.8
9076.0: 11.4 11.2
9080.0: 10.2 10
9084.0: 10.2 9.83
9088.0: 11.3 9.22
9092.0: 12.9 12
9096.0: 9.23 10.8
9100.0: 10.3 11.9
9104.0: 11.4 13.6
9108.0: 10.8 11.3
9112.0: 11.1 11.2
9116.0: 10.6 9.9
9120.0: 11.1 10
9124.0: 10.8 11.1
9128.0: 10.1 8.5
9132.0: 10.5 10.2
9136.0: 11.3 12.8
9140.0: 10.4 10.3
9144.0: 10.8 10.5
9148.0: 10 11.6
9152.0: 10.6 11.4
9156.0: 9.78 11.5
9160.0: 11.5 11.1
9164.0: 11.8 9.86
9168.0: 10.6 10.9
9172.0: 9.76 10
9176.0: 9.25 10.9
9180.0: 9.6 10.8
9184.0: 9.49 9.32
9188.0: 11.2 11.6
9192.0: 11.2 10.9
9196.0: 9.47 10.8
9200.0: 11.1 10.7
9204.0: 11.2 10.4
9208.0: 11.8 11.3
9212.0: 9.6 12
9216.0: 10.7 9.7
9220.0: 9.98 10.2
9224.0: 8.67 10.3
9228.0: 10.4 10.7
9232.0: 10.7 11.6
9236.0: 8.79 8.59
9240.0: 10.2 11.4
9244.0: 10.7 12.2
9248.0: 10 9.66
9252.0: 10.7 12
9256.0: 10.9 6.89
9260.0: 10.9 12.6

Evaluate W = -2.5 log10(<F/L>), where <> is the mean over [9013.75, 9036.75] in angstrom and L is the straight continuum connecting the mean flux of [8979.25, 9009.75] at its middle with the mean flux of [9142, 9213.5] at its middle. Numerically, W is 0.15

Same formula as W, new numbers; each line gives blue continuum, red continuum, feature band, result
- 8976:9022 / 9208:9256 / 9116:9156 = 0.014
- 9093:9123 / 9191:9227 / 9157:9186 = 0.027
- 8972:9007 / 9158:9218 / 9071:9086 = 0.016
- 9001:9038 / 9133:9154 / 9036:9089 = 0.023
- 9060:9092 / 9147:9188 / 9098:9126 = -0.043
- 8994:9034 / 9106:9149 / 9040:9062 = 0.076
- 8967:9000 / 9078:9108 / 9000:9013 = -0.116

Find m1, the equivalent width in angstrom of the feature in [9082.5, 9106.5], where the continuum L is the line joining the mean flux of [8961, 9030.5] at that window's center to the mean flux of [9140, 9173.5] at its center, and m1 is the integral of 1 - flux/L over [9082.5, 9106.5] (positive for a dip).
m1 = -0.5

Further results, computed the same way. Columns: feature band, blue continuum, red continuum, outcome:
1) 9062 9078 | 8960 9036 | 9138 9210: -0.4 angstrom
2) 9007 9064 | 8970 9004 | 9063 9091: 3.4 angstrom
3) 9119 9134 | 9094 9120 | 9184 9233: 0.9 angstrom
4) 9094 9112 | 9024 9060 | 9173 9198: -1.5 angstrom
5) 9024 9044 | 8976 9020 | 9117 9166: 0.3 angstrom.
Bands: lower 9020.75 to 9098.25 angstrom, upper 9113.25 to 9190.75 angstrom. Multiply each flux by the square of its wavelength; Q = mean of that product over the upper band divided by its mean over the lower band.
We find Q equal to 1.03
